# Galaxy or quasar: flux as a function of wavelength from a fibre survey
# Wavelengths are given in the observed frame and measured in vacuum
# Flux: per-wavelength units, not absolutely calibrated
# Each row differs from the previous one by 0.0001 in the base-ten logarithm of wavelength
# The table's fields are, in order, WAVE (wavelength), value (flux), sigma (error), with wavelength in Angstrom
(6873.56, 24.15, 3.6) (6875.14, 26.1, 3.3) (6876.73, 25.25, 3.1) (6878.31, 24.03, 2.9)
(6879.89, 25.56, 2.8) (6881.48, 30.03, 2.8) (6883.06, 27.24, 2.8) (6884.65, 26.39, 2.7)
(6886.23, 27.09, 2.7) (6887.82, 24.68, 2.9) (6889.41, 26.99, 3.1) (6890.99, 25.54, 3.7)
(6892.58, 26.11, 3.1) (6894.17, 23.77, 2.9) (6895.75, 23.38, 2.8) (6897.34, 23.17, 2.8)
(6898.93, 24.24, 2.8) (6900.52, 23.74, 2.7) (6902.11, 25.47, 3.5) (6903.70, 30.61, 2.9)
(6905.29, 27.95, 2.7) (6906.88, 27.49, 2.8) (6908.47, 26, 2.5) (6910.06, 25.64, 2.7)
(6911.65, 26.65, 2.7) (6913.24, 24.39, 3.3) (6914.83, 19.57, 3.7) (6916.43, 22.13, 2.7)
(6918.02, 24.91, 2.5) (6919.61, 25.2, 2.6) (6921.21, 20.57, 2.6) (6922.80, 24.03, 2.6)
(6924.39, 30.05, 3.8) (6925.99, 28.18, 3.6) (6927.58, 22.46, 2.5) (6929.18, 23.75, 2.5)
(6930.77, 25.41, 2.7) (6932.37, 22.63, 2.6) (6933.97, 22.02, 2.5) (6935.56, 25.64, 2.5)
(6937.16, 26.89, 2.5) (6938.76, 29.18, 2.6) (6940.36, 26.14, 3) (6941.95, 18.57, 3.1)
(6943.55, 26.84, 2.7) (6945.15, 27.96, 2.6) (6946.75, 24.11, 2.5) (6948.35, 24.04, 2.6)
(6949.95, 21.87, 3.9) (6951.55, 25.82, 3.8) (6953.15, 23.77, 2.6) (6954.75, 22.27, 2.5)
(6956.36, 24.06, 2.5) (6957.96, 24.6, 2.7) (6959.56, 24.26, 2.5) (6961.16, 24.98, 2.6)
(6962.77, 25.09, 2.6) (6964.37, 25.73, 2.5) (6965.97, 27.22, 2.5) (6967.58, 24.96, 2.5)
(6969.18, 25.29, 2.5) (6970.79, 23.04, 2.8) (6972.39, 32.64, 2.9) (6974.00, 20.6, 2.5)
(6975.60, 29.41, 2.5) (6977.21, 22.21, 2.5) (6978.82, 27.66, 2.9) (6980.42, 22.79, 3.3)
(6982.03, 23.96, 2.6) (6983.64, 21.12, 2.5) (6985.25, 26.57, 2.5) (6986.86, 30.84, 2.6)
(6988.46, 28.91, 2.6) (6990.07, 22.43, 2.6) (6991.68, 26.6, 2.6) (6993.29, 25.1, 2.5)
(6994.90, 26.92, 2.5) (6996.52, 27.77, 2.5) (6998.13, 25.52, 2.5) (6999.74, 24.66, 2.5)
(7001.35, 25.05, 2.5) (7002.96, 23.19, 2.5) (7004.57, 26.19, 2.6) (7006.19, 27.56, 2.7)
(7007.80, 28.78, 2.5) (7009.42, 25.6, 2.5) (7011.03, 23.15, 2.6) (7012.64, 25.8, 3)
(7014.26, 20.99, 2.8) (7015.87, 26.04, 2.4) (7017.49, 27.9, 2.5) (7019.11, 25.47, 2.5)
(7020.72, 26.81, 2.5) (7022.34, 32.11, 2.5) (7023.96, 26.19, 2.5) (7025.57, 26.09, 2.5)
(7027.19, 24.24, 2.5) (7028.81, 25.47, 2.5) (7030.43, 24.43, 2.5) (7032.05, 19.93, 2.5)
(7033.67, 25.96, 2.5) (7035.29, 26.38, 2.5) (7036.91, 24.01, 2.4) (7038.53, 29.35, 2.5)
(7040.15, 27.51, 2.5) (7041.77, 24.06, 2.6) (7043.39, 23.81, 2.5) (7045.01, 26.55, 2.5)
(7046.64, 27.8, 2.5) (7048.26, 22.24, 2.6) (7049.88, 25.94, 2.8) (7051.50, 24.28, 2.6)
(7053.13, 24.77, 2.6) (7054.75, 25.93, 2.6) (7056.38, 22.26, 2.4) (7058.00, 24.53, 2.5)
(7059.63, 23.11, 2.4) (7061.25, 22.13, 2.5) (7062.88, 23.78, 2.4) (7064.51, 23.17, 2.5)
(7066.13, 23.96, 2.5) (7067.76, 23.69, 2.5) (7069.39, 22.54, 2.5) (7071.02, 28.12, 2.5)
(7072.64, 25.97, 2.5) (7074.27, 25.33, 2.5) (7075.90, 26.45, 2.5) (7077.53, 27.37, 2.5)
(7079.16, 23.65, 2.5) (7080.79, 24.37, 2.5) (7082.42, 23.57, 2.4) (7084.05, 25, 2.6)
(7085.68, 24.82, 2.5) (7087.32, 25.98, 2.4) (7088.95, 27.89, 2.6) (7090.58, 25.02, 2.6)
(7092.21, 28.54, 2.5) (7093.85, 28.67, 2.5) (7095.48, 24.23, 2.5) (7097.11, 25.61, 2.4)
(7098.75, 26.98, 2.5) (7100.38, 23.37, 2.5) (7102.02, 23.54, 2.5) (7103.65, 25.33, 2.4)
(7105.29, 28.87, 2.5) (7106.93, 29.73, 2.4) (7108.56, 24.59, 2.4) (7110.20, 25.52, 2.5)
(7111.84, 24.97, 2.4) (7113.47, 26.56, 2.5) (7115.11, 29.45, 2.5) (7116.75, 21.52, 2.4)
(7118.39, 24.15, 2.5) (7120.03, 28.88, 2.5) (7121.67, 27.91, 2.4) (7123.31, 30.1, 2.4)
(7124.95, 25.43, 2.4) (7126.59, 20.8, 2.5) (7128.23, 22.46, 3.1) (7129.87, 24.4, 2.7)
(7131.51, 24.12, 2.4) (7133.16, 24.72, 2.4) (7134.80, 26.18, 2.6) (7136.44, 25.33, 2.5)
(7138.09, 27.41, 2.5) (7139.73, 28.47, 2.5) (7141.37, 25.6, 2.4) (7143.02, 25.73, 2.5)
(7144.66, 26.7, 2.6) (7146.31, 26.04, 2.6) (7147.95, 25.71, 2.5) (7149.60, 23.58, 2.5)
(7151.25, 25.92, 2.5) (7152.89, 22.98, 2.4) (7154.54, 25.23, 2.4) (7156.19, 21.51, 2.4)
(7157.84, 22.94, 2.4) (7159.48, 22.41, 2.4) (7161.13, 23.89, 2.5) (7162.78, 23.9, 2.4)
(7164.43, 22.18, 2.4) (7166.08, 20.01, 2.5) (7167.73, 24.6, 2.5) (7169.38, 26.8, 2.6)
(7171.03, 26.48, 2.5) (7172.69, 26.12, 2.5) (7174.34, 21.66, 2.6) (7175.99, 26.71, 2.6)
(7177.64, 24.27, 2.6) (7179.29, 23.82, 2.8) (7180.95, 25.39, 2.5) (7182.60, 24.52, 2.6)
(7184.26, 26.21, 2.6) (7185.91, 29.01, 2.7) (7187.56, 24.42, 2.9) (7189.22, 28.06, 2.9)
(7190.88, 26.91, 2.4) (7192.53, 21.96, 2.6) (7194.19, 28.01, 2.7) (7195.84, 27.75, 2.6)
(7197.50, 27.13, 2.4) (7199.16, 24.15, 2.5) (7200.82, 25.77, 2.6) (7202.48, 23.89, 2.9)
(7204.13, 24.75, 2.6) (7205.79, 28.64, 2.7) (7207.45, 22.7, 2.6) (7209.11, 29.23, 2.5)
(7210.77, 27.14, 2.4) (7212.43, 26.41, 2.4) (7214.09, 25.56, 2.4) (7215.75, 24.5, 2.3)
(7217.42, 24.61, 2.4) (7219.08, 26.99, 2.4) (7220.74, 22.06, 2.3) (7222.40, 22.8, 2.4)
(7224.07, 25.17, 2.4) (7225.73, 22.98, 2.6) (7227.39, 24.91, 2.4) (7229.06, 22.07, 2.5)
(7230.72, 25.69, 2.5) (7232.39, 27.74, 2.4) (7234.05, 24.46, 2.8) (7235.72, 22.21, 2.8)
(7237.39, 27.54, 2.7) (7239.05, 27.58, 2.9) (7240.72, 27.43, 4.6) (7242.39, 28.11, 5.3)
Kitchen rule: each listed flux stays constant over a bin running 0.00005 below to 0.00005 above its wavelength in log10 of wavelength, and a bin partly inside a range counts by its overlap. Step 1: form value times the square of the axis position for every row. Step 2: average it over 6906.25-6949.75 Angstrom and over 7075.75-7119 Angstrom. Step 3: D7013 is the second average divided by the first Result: 1.09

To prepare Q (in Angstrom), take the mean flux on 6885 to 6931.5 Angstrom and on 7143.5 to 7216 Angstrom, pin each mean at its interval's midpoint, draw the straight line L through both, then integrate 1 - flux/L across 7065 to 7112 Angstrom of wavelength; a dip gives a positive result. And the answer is -0.92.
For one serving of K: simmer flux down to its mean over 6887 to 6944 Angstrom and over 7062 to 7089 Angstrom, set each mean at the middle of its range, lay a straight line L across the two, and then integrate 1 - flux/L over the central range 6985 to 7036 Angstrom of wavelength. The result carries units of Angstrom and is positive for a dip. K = -1.88 Angstrom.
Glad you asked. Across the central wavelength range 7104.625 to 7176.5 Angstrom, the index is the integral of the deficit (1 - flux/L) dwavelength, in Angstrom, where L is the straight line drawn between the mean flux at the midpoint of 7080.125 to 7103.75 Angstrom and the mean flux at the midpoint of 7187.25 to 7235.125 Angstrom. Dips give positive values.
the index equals 0.9 Angstrom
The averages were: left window 25.5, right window 25.4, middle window 25.2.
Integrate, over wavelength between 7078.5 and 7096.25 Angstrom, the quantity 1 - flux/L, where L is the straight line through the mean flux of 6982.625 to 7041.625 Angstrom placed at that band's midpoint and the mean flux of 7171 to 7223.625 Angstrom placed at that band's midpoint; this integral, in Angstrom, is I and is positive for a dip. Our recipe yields 0.0 Angstrom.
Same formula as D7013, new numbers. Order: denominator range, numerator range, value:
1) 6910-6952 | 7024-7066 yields 1.04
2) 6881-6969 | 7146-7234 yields 1.07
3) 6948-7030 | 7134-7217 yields 1.05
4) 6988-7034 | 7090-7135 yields 1.03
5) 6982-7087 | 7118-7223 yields 1.04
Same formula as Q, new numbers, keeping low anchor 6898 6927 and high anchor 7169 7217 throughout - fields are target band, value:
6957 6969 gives 0.1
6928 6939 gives 0.3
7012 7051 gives -0.1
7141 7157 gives 0.5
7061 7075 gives 0.7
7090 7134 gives -0.2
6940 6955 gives 0.7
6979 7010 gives -0.4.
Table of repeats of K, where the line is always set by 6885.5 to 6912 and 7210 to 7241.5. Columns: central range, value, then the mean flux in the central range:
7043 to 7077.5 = 1.08 Angstrom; 24.7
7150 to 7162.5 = 0.84 Angstrom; 23.6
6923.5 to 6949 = 0.46 Angstrom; 25.2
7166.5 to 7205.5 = -0.54 Angstrom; 25.6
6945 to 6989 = 0.85 Angstrom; 25.1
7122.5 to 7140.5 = -0.05 Angstrom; 25.4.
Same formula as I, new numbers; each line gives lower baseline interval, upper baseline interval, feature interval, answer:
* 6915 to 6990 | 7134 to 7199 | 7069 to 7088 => -0.2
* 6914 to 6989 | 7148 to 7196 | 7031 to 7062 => 0.0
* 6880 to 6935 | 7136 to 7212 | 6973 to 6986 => 0.4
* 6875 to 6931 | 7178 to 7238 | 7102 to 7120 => -0.5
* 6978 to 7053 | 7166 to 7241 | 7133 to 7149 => -0.5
